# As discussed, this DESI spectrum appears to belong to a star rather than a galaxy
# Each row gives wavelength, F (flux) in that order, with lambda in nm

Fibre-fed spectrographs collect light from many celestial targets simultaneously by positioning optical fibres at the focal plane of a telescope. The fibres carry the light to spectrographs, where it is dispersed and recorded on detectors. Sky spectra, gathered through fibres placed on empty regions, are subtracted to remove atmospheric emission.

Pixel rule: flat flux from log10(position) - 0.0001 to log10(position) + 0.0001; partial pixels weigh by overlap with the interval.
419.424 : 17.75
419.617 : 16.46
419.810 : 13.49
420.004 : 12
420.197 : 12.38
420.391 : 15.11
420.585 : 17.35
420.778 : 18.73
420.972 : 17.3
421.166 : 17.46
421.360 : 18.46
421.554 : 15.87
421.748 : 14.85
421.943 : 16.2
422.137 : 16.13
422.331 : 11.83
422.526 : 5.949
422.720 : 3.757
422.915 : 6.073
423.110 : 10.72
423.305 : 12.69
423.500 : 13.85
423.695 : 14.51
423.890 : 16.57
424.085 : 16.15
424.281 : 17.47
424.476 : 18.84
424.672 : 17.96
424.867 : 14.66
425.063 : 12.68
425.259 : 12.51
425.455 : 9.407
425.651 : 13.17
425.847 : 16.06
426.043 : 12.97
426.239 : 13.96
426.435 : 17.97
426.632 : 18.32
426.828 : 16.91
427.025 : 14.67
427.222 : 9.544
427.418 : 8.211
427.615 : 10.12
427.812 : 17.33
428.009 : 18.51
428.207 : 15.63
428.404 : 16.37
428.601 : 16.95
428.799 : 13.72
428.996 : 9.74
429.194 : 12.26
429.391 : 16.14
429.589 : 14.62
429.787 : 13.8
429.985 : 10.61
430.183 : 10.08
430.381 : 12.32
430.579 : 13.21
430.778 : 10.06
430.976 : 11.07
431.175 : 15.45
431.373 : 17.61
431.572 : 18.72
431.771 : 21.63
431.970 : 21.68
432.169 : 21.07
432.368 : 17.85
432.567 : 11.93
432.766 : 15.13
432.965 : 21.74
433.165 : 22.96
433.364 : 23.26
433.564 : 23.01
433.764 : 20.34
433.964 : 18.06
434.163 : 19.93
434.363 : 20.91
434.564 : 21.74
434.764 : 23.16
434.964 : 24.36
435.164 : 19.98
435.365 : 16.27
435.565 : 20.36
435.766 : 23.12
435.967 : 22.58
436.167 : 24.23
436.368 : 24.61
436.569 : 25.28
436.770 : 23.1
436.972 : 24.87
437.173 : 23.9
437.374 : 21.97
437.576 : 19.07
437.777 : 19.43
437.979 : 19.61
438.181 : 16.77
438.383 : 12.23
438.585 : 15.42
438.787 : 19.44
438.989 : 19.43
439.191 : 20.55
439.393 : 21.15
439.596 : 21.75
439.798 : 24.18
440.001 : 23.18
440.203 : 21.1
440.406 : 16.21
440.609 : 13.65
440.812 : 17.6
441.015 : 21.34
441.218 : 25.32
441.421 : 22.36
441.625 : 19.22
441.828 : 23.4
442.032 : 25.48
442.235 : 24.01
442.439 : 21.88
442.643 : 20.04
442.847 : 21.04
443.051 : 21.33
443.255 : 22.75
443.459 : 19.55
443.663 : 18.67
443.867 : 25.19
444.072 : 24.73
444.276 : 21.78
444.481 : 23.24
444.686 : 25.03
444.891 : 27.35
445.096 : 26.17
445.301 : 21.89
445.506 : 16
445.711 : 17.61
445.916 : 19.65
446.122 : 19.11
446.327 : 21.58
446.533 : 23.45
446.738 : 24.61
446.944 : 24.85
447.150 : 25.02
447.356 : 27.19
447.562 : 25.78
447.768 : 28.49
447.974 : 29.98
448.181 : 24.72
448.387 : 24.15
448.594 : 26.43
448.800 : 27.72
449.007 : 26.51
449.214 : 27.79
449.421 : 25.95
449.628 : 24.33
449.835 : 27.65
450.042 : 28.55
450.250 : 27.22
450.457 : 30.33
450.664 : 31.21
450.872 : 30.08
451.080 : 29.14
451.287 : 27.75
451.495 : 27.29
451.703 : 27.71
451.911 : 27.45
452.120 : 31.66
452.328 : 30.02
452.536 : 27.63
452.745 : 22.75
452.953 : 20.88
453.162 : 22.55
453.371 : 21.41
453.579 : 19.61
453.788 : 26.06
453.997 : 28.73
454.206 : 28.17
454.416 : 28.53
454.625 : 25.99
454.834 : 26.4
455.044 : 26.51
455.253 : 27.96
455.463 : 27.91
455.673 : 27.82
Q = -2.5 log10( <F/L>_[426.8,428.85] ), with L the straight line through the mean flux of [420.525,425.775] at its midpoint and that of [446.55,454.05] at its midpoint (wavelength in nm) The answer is 0.142 mag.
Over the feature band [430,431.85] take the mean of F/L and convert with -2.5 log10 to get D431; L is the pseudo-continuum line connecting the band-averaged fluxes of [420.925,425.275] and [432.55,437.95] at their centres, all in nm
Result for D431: 0.31 mag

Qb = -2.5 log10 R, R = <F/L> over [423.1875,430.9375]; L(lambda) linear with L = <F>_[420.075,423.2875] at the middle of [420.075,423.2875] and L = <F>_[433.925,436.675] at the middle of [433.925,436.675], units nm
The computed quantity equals 0.183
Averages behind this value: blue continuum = 13.6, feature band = 14.1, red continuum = 21.9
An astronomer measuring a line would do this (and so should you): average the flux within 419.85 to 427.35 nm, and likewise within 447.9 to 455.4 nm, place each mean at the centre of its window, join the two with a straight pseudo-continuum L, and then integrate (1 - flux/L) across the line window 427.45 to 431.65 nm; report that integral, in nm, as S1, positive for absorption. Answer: 0.738 nm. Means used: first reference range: 14.2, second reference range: 26.8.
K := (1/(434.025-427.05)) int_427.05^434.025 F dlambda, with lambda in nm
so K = 15.7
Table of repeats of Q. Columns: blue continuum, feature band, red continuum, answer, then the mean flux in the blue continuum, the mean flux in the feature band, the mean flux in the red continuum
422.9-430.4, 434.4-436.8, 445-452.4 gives -0.182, 14.1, 22.3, 26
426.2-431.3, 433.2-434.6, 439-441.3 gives -0.248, 13.8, 21.1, 20.5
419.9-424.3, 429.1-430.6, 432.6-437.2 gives 0.400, 13.9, 12.9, 21.7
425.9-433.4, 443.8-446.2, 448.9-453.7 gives 0.052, 15.3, 22.3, 26.8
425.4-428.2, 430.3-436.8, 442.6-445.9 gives -0.135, 14.2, 19.6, 22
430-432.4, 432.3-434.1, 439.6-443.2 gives -0.158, 15.7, 19.4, 21.3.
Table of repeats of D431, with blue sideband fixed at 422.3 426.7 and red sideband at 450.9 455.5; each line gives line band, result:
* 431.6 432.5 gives -0.19 mag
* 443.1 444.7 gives -0.01 mag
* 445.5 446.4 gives 0.22 mag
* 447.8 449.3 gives -0.10 mag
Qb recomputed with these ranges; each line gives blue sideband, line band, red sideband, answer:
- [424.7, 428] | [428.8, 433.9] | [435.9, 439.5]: 0.053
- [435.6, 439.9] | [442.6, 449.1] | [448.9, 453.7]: 0.044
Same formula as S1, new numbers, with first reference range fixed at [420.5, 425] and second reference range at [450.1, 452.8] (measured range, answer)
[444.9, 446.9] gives 0.33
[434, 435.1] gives -0.08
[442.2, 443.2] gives 0.11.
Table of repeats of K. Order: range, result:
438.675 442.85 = 21.1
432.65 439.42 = 20.8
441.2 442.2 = 23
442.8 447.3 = 22.4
